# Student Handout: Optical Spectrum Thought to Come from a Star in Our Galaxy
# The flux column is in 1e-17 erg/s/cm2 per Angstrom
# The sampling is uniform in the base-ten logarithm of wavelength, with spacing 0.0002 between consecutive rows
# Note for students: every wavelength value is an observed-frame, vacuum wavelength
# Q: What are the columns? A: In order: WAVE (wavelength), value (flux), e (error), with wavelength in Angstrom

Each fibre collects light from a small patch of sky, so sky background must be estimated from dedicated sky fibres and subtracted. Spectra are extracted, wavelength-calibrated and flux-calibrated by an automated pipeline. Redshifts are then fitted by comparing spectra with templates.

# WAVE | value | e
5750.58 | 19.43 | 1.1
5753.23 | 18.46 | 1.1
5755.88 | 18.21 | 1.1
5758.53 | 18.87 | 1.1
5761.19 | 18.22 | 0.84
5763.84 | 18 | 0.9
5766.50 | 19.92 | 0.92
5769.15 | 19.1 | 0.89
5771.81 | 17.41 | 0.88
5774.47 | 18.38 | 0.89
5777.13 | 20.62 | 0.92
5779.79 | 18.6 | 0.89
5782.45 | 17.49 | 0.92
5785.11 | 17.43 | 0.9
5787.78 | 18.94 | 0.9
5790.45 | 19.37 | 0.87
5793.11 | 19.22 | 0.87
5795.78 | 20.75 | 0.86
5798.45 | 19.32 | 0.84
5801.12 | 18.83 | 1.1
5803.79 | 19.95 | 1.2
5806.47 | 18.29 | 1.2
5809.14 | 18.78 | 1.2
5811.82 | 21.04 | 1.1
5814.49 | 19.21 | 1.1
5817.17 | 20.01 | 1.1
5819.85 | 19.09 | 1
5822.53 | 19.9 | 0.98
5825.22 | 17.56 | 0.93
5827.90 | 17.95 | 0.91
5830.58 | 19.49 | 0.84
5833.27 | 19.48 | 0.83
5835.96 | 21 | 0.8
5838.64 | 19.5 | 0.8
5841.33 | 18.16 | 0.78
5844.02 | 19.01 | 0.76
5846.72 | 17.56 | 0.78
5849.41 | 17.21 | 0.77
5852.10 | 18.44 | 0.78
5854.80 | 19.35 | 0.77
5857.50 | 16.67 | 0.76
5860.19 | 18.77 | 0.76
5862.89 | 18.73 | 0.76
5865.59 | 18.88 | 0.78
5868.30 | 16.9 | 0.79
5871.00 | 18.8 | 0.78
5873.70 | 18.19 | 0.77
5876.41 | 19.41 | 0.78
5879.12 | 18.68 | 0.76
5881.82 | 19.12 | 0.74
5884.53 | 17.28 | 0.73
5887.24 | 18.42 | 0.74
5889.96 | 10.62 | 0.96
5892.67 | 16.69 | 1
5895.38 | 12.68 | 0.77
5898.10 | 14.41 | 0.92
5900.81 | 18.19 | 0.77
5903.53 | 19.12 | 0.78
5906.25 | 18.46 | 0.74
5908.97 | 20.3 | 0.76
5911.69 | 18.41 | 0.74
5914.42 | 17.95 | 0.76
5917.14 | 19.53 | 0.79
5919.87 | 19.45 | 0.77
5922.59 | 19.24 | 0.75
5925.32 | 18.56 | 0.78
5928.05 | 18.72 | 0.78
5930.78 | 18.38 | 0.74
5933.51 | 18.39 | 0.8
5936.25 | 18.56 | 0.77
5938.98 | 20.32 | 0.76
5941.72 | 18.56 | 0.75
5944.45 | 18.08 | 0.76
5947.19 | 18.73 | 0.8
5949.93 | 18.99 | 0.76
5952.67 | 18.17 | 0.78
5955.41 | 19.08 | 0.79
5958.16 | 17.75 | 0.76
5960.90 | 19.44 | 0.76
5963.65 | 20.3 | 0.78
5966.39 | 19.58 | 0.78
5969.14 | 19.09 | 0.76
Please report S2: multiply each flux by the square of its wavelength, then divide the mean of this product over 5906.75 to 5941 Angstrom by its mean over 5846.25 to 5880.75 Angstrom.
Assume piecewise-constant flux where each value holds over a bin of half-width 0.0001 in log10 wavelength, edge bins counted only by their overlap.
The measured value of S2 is 1.06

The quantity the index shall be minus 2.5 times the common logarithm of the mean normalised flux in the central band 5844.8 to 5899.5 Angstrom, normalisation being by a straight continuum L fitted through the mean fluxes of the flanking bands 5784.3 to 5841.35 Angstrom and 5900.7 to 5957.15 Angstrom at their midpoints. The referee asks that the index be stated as 0.101 mag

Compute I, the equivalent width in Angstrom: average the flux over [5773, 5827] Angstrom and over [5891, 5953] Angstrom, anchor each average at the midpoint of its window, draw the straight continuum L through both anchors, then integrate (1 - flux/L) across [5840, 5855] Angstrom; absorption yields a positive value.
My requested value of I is 0.45 Angstrom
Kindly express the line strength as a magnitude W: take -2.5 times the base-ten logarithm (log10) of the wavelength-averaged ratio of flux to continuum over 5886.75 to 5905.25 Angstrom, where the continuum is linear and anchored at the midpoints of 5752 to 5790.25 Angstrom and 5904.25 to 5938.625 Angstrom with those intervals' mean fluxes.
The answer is 0.20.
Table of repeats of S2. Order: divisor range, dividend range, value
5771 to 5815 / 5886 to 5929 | 0.96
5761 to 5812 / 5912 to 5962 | 1.04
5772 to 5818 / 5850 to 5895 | 0.95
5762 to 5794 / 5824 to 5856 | 1.02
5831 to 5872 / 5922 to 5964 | 1.04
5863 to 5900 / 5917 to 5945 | 1.13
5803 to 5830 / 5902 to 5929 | 1.02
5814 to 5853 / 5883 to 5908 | 0.88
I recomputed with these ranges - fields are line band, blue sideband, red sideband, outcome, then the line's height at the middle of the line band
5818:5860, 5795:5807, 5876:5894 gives -0.8 Angstrom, 18.4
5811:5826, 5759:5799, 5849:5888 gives -0.7 Angstrom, 18.6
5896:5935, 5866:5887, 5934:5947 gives 0.5 Angstrom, 18.6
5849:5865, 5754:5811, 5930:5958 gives 0.4 Angstrom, 18.8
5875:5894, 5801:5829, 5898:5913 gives 1.5 Angstrom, 18.6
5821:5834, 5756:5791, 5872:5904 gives -0.8 Angstrom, 17.8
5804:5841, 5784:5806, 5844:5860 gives -1.4 Angstrom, 18.6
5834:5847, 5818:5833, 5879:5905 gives -0.6 Angstrom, 18.3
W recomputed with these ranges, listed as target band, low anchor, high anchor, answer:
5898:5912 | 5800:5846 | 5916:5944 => 0.03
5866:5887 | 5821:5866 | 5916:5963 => 0.02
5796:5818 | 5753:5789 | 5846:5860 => -0.07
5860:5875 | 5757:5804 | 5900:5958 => 0.03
